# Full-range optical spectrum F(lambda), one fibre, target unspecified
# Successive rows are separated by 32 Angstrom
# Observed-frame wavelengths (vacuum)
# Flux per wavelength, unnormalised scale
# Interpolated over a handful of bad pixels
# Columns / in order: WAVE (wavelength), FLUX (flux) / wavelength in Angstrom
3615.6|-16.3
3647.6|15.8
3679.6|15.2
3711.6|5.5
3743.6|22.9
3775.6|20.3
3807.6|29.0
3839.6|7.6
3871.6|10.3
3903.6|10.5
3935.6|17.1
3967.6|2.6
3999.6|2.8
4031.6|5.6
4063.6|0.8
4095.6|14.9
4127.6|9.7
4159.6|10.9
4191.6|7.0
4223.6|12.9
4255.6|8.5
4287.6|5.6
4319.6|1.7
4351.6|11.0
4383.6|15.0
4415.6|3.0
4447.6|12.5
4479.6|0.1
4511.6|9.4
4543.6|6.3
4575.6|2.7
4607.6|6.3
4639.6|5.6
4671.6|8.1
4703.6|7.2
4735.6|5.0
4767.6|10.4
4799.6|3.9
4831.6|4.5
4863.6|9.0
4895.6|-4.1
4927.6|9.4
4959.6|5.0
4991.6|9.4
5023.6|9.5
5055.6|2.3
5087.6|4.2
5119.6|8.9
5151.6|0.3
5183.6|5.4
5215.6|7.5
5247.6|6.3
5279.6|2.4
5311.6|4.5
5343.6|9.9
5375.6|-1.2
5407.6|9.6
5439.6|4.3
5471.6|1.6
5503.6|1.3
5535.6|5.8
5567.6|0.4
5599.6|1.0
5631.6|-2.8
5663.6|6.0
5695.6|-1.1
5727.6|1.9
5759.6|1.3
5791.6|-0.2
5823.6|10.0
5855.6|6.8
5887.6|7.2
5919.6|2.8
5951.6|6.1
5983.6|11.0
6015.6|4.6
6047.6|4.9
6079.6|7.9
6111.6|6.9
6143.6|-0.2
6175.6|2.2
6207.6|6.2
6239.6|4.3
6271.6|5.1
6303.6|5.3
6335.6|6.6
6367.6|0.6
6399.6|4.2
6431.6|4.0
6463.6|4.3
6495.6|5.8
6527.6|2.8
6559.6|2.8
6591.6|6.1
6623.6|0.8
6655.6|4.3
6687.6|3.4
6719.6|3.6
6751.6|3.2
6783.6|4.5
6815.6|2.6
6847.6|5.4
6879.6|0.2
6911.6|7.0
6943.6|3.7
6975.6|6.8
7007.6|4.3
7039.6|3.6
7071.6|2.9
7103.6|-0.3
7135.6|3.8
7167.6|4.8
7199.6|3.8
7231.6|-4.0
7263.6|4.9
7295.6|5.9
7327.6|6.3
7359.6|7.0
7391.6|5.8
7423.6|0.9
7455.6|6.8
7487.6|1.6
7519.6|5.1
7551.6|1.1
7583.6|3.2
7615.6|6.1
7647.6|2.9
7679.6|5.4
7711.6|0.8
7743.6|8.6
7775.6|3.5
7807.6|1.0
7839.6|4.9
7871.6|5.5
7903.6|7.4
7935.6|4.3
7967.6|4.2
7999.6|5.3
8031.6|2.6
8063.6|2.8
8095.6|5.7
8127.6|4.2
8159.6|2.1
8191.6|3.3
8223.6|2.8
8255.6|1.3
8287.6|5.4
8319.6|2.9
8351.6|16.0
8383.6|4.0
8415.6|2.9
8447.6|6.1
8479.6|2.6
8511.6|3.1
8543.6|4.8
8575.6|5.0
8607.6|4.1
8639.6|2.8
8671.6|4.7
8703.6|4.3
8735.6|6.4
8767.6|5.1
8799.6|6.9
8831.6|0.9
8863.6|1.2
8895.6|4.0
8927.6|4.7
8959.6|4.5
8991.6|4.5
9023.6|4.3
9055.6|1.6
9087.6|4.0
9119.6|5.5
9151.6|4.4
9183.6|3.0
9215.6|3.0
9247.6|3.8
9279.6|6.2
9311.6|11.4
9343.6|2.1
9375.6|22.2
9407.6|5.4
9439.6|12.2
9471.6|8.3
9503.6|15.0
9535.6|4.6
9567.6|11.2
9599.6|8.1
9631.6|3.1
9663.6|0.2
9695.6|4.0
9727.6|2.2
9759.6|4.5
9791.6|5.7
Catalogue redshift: 1.24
